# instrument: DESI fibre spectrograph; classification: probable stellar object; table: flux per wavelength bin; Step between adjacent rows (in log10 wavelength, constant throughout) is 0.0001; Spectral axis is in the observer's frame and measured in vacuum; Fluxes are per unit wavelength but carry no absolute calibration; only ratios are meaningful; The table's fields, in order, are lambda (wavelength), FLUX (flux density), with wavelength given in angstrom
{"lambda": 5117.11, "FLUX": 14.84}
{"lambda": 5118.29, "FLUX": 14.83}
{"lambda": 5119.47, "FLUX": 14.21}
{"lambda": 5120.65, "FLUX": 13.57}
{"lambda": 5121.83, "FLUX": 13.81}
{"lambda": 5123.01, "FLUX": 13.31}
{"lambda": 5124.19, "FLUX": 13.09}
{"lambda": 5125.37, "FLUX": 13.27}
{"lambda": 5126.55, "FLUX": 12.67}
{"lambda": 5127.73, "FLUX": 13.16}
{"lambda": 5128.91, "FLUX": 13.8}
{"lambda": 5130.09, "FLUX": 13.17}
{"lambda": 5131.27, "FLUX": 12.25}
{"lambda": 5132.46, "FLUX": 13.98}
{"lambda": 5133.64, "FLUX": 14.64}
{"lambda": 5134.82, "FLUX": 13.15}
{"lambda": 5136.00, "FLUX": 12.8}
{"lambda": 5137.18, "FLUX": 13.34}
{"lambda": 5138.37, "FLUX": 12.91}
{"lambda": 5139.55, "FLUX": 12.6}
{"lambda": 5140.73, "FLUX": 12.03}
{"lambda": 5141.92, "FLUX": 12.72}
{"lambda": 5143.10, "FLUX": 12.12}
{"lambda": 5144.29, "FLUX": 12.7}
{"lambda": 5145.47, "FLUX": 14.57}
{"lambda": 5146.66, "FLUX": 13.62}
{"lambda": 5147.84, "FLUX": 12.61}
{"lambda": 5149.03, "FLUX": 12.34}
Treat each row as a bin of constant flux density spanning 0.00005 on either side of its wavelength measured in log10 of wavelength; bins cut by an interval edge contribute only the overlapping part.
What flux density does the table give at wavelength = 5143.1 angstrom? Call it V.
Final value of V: 12.12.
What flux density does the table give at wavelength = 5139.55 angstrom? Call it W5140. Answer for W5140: 12.6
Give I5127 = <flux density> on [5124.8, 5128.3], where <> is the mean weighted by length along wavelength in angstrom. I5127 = 13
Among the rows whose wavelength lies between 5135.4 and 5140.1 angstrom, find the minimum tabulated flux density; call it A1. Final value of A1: 12.6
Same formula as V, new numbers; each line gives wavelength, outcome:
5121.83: 13.81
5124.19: 13.09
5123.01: 13.31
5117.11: 14.84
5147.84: 12.61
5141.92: 12.72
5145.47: 14.57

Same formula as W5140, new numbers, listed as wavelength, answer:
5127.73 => 13.16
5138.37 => 12.91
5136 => 12.8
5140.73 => 12.03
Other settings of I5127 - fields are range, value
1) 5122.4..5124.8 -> 13.2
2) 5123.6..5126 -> 13.2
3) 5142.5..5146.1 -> 13.1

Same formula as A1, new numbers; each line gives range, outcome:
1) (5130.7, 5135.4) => 12.25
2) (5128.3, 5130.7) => 13.17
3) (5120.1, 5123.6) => 13.31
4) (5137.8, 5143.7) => 12.03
